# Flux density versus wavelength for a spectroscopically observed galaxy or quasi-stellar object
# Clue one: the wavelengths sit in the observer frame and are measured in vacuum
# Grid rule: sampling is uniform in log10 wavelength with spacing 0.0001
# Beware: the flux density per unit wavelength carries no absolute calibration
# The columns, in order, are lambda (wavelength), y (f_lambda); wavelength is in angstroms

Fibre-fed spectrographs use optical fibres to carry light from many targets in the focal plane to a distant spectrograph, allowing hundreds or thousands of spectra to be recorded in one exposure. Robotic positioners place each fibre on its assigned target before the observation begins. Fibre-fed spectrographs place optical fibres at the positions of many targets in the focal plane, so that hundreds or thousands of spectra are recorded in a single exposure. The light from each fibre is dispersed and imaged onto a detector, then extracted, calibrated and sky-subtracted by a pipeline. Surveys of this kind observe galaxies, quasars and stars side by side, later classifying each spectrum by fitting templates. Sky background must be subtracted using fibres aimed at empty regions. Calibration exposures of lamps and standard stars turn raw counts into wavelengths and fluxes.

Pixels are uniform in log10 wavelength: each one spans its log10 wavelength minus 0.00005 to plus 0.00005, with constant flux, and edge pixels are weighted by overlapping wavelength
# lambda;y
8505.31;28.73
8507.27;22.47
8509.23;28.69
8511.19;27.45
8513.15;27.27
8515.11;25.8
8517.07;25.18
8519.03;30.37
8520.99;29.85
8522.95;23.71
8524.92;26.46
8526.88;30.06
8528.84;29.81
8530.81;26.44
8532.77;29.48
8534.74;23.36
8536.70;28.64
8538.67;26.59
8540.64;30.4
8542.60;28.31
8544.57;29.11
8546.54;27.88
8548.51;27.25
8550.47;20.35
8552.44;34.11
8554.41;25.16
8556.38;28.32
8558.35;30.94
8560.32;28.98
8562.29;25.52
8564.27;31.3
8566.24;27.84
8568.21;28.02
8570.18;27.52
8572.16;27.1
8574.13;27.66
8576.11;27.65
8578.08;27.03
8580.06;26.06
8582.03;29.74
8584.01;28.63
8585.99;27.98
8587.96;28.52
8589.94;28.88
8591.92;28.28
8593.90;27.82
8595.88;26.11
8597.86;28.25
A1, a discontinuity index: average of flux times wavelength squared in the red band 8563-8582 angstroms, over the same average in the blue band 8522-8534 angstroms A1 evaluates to 1.02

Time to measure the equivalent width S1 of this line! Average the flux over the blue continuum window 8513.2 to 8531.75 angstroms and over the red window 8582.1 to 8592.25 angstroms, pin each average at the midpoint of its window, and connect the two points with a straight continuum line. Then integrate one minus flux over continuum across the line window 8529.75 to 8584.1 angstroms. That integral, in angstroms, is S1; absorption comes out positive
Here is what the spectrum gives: 0.5 angstroms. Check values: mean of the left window 27.5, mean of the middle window 27.8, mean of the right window 28.6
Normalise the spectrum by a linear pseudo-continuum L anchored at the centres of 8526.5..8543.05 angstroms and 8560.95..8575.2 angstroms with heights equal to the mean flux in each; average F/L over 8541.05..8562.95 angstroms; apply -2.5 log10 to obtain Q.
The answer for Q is 0.00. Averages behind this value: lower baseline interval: 28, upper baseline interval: 27.9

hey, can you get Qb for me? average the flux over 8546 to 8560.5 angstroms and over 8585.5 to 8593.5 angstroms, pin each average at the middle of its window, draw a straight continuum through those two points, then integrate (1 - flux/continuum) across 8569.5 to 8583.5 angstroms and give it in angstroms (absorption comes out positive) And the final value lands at 0.3 angstroms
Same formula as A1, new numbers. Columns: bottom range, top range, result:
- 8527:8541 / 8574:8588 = 1.01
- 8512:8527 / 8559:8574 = 1.04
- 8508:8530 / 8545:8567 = 1.02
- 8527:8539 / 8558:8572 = 1.04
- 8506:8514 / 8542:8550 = 1.05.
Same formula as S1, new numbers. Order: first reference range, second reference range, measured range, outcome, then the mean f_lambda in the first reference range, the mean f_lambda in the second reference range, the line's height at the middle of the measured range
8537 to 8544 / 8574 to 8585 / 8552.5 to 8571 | -0.2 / 28.5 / 27.8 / 28.1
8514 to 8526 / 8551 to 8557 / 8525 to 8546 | -0.3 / 26.9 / 28.6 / 27.7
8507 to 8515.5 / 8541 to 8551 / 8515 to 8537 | -0.5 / 26.7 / 27.1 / 26.9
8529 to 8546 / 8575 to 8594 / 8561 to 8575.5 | 0.1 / 27.9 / 28.1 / 28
